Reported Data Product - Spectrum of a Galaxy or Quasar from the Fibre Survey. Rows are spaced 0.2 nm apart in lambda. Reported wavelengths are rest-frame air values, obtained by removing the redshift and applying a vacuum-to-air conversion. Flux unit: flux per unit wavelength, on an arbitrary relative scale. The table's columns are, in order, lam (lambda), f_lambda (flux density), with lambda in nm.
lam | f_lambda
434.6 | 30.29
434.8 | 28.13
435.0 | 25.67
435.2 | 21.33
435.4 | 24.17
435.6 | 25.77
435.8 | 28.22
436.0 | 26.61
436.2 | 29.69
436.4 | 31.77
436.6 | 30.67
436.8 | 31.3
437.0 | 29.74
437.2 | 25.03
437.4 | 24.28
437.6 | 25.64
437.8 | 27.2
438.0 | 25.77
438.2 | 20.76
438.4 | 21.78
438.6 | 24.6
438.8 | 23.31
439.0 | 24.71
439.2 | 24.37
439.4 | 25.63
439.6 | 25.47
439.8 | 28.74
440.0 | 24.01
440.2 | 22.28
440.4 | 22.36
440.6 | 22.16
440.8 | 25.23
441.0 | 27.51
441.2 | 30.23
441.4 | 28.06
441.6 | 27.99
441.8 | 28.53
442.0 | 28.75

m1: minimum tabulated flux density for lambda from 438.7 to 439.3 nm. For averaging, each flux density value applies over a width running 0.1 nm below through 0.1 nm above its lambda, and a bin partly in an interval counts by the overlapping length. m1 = 23.31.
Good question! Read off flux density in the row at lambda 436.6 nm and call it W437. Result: 30.67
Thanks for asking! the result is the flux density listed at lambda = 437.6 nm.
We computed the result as 25.64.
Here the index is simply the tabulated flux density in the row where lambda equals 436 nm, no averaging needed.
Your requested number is 26.61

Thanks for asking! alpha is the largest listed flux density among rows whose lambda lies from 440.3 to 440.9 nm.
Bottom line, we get 25.23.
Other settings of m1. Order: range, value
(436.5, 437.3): 25.03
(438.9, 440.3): 22.28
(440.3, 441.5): 22.16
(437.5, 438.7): 20.76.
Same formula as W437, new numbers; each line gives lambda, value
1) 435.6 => 25.77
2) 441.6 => 27.99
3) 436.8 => 31.3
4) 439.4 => 25.63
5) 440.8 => 25.23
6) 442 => 28.75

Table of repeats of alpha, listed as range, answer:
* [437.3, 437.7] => 25.64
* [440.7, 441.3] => 30.23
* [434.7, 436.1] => 28.22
